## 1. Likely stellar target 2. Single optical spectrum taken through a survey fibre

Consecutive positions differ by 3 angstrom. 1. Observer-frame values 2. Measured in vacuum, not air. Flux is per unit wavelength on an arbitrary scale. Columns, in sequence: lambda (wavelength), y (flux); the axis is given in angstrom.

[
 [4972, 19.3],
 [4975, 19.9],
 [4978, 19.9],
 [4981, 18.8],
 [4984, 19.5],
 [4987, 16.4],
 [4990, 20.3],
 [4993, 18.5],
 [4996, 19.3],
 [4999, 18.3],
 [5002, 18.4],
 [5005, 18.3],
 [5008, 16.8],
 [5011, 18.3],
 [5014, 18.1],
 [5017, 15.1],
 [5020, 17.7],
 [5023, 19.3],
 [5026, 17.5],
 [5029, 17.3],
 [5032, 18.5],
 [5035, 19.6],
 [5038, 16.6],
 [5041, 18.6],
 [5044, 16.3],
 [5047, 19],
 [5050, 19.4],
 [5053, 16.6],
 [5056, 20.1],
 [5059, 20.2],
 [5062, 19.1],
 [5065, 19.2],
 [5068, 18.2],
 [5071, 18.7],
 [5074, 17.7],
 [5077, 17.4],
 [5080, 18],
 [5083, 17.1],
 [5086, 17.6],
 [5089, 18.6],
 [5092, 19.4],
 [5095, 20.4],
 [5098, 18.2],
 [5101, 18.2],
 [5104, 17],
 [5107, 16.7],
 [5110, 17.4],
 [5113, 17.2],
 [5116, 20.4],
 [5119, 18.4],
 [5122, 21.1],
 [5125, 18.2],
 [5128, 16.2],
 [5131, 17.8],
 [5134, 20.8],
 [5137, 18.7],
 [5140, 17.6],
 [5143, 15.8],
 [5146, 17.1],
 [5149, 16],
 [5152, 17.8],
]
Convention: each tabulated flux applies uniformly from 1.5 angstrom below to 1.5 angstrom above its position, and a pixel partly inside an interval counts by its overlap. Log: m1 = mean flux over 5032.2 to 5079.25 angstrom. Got 18.4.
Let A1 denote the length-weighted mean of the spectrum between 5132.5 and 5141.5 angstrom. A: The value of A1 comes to 19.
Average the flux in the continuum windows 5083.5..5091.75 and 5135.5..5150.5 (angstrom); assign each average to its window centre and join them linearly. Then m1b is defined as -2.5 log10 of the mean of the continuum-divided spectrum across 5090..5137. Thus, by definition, -0.05 mag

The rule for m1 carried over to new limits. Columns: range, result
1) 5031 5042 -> 18.3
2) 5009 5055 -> 17.9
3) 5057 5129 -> 18.4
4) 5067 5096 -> 18.3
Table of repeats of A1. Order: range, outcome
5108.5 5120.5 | 18.3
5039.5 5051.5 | 18.3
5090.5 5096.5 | 19.9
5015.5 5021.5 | 16.4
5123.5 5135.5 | 18.2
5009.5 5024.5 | 17.7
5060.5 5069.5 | 18.8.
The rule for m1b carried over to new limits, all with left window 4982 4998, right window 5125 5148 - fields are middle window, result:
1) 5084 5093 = -0.021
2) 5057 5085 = -0.013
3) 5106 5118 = -0.007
